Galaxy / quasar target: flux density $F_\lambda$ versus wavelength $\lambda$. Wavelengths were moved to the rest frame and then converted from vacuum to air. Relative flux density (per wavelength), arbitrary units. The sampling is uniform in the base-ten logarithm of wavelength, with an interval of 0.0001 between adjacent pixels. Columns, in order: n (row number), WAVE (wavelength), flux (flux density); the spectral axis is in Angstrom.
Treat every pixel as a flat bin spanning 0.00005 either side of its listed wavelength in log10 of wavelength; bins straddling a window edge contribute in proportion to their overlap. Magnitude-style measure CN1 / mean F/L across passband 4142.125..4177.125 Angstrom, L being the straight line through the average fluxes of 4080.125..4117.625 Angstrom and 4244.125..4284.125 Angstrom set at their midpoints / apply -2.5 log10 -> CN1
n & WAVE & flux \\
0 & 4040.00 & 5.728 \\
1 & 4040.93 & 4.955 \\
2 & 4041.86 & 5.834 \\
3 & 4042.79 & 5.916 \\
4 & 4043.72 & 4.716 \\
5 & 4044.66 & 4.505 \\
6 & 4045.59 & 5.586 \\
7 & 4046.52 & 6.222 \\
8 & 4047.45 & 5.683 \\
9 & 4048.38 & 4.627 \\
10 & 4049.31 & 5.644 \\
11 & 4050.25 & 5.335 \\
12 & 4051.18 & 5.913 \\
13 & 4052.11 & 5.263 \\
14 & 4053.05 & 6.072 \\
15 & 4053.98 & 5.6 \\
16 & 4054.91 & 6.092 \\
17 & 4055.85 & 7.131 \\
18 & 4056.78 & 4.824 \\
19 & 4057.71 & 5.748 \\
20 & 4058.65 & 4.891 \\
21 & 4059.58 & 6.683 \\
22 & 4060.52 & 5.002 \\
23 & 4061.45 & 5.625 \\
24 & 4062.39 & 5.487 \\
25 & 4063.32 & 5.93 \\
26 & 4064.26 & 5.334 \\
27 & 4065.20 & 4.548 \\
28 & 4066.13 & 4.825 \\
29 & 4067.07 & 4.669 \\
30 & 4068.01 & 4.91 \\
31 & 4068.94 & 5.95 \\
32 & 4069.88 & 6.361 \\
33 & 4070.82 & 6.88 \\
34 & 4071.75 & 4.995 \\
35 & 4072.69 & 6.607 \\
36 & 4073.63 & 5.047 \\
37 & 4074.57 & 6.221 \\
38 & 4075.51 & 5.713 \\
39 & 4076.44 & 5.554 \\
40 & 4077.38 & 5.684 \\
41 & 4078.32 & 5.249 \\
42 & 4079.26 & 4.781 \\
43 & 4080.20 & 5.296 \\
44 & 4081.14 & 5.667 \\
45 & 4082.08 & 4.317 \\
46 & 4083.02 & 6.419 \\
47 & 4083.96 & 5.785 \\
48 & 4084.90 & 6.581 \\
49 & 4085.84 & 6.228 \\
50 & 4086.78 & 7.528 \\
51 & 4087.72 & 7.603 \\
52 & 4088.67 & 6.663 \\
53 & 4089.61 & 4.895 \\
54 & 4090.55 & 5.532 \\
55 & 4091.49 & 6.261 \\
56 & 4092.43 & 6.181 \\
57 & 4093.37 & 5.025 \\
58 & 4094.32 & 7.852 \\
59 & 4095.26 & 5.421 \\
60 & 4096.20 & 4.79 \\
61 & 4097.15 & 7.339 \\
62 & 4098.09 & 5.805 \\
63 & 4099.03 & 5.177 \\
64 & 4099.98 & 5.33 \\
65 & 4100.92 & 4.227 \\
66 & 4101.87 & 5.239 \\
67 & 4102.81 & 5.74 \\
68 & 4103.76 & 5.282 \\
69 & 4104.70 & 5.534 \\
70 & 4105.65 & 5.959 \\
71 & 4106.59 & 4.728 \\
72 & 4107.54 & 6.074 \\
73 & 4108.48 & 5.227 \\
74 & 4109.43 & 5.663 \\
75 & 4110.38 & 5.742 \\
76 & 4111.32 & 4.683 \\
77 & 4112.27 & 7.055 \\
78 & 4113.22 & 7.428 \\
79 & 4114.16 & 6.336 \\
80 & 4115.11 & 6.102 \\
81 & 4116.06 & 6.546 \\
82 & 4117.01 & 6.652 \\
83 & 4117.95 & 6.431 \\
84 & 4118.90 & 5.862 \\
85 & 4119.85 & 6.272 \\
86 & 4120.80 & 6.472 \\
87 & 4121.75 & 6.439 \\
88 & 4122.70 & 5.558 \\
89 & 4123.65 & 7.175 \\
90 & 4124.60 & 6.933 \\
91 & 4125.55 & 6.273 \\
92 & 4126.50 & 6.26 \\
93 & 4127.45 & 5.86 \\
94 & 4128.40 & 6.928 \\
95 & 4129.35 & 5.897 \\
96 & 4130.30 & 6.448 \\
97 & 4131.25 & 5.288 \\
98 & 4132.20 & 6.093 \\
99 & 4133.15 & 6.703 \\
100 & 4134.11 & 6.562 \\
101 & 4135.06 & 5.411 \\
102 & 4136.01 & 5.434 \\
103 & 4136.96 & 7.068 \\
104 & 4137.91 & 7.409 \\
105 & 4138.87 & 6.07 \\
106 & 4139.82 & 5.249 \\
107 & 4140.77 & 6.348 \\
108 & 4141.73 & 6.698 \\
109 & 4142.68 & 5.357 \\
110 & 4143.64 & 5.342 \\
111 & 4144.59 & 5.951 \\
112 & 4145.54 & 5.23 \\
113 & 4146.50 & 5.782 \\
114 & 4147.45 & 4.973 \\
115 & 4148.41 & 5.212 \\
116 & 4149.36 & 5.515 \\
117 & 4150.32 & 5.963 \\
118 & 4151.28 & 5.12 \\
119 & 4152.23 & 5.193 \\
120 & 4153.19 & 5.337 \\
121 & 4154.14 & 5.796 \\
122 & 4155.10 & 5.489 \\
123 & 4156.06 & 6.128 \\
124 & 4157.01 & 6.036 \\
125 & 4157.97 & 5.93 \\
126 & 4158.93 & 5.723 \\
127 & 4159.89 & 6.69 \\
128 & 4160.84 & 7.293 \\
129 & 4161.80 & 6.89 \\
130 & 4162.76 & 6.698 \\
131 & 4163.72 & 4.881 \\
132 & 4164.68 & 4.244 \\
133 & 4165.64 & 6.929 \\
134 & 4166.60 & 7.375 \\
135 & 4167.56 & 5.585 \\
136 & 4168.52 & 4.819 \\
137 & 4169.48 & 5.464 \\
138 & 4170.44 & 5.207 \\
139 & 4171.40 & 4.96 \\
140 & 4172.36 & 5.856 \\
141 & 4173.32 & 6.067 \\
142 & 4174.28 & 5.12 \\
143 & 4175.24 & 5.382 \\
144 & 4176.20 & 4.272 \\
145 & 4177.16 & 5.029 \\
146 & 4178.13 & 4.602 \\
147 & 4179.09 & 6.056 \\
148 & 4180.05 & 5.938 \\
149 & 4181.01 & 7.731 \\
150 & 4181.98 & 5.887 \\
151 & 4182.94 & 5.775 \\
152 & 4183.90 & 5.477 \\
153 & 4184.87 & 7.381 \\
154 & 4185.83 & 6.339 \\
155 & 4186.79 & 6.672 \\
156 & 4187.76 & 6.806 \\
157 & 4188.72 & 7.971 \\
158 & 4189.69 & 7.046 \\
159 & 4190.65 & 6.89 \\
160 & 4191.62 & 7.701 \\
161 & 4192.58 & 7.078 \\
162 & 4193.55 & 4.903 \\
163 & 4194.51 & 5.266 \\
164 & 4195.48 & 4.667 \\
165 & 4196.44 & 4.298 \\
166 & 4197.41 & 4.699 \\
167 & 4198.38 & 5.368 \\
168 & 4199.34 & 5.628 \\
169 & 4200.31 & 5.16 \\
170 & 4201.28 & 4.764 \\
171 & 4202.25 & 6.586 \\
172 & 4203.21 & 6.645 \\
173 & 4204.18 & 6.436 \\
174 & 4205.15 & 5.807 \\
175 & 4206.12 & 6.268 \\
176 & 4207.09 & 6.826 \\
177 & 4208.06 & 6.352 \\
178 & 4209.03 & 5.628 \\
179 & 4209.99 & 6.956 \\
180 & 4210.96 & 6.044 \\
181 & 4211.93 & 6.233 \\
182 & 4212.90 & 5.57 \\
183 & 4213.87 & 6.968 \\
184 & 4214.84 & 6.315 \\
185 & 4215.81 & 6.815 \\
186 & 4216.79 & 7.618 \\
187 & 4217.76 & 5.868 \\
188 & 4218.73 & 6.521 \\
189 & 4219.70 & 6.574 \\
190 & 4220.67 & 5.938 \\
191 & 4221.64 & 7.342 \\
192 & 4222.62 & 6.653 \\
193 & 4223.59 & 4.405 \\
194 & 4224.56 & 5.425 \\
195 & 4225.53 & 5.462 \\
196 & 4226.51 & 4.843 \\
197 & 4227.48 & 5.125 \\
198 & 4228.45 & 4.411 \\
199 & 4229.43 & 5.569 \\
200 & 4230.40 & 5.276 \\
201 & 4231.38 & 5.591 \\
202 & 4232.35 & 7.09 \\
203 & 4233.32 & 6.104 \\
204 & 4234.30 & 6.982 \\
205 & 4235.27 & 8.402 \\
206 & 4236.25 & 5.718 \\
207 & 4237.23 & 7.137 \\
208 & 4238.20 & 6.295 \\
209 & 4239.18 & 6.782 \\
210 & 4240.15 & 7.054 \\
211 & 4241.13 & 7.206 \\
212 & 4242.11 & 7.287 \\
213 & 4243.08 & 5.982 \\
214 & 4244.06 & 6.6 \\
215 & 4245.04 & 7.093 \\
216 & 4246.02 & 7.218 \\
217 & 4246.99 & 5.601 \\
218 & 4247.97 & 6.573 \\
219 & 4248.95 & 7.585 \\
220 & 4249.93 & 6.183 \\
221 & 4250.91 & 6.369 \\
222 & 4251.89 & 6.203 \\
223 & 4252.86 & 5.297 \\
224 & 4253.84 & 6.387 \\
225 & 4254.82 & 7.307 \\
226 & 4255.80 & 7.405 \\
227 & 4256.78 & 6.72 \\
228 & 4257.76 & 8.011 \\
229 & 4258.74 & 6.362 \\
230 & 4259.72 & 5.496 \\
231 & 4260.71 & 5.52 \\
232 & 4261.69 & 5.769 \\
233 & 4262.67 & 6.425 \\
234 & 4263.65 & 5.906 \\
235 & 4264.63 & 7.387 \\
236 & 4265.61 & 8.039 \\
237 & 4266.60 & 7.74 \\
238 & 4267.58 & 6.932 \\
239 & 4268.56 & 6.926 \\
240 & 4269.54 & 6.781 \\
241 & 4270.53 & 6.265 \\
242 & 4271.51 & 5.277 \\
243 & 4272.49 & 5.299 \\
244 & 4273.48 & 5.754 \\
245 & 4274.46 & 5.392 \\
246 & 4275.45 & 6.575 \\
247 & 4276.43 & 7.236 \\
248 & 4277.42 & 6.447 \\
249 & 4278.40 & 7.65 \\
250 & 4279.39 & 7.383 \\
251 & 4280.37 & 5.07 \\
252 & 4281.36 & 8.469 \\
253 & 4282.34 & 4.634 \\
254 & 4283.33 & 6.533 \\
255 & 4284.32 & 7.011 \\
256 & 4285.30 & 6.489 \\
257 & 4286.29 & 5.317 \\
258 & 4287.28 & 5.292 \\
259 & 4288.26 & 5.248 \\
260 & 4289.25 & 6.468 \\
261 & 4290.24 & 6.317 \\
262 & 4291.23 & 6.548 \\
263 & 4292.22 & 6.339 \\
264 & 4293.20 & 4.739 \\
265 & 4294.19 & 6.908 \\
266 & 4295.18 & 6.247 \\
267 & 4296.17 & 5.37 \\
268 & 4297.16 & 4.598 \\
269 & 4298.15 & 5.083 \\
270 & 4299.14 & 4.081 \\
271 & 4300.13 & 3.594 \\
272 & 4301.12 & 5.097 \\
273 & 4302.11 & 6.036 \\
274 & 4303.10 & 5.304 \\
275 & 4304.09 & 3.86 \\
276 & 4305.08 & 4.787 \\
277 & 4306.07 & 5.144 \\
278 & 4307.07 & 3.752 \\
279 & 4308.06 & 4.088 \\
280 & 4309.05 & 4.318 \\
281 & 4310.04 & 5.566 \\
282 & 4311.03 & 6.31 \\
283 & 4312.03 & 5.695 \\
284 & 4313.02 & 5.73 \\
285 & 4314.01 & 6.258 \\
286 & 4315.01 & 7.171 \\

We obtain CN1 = 0.09 mag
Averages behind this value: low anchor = 5.91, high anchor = 6.53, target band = 5.66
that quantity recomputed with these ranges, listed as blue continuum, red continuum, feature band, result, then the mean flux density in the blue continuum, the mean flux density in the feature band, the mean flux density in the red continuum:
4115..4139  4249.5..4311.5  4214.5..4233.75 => 0.03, 6.32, 5.94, 5.98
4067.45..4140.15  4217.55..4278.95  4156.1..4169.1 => 0.01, 5.97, 6.08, 6.4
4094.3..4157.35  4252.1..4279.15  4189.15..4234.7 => 0.05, 5.92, 5.99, 6.53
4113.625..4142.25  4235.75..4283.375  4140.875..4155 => 0.14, 6.29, 5.55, 6.56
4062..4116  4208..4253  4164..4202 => 0.06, 5.75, 5.8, 6.31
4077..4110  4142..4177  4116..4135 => -0.11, 5.74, 6.31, 5.66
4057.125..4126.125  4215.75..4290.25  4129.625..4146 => -0.01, 5.84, 6.04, 6.38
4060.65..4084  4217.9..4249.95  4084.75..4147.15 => -0.06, 5.5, 6.04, 6.3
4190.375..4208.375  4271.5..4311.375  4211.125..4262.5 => -0.11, 5.84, 6.35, 5.65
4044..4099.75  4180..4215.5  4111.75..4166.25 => -0.02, 5.72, 6.09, 6.17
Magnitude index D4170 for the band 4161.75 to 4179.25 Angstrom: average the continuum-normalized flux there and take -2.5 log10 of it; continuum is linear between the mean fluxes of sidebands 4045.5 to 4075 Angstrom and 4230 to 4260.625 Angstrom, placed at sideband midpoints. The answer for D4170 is 0.13 mag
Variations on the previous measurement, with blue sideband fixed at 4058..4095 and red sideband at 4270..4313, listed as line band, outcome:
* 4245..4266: -0.16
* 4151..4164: -0.05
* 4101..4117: -0.01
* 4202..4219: -0.13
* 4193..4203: 0.10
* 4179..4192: -0.17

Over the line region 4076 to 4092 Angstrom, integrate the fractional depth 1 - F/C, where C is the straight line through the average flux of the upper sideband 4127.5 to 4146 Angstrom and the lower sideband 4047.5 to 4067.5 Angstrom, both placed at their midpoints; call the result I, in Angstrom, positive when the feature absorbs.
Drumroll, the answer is -0.6 Angstrom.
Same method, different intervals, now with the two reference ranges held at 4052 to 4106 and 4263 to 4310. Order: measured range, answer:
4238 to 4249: -1.7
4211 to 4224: -1.2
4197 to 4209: -0.1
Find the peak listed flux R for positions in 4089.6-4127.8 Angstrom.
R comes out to 7.852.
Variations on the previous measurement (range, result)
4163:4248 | 8.402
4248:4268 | 8.039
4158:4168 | 7.375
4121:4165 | 7.409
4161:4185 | 7.731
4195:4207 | 6.645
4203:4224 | 7.618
